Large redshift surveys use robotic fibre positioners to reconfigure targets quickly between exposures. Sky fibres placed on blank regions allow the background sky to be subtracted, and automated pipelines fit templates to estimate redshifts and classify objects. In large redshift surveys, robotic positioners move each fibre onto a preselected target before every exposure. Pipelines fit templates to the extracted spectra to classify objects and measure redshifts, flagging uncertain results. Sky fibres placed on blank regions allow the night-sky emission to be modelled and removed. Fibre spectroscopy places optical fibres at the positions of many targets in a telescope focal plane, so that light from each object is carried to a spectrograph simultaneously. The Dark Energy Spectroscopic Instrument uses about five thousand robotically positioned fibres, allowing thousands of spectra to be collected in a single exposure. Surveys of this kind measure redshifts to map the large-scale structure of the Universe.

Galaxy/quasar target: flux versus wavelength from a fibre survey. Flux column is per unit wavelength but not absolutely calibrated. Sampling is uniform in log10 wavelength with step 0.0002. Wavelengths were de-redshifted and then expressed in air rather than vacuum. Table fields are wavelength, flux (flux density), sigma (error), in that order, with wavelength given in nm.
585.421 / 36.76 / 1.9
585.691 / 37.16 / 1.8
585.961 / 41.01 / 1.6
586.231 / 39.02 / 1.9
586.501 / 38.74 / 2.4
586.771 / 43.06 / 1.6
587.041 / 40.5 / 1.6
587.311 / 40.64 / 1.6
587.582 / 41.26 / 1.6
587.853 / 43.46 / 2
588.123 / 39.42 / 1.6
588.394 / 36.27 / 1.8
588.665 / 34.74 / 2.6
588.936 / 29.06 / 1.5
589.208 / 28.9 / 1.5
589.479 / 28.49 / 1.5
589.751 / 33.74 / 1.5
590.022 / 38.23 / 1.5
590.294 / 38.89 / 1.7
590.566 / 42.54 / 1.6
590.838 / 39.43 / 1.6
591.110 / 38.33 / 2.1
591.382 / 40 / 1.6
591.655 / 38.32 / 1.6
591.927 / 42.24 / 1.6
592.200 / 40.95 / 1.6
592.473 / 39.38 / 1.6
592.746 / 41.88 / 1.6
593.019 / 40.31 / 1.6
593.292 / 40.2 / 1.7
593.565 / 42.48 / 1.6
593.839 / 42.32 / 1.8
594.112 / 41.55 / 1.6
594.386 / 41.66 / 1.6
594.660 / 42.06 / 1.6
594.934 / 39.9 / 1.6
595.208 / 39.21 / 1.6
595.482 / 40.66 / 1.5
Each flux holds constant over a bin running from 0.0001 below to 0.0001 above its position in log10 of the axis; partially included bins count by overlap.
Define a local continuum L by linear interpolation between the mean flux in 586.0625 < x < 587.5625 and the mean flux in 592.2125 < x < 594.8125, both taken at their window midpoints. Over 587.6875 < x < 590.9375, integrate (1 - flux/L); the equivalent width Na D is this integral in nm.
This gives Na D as 0.37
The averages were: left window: 40.5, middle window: 36.1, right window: 41.3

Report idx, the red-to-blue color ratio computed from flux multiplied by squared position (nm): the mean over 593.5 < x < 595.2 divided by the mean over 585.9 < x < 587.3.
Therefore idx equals 1.05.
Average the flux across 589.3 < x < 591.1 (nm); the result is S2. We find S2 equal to 36.8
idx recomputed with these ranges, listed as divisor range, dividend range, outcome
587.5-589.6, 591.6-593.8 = 1.18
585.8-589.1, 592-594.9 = 1.08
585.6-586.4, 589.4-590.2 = 0.88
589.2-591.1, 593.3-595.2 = 1.15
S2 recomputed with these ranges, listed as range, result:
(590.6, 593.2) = 40.2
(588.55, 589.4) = 30.6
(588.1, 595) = 38.5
